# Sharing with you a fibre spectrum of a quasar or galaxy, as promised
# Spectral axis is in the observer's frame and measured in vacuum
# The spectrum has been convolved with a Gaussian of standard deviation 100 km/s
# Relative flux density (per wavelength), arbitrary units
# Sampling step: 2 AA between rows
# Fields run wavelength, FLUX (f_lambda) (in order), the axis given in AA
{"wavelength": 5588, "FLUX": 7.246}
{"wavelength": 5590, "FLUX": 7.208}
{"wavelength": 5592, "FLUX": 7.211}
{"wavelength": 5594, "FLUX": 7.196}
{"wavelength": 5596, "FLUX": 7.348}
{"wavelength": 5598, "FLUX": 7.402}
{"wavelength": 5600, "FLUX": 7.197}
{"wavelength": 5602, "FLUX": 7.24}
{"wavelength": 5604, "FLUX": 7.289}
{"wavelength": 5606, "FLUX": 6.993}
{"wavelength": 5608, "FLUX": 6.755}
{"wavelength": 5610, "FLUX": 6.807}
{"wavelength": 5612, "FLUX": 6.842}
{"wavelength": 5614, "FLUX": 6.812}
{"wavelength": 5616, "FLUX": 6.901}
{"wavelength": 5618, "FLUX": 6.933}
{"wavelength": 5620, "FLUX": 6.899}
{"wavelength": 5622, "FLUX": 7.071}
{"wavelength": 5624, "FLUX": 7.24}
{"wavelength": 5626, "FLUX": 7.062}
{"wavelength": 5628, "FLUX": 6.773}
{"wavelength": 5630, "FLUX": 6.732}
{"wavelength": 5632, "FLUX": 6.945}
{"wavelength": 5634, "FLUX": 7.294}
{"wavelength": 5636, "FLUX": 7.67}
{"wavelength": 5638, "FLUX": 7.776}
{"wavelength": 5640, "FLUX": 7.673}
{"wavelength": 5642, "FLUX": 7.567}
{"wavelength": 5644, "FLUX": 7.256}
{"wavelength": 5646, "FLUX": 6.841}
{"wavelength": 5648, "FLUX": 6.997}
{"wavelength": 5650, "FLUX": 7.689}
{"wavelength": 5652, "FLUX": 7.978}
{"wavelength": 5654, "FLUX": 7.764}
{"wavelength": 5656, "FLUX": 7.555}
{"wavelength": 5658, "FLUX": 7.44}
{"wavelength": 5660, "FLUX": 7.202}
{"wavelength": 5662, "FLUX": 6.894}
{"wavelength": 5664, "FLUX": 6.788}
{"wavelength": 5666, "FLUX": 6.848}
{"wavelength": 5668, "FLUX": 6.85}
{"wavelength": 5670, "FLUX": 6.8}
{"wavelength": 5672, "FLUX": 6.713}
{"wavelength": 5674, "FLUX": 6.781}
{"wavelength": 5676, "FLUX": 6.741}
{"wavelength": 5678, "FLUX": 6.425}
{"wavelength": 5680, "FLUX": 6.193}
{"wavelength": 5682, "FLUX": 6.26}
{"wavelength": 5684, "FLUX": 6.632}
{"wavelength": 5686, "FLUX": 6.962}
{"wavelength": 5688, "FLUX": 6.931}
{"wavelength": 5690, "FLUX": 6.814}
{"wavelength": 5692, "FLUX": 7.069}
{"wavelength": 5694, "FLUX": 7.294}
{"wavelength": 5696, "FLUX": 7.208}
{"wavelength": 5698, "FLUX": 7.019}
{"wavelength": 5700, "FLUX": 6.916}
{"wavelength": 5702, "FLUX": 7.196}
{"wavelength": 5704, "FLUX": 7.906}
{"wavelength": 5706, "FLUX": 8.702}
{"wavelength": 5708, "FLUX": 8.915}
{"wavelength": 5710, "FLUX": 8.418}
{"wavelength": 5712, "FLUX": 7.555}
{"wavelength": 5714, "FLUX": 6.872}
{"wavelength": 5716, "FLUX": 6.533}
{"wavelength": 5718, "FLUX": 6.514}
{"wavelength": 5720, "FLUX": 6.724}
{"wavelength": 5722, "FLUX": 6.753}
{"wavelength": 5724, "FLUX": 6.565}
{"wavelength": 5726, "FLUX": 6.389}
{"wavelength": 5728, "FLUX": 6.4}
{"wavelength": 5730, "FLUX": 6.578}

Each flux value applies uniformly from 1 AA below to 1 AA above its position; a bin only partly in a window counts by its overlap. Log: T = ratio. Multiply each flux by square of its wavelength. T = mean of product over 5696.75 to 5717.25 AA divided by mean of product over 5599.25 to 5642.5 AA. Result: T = 1.10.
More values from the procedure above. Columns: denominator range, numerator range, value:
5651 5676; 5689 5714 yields 1.08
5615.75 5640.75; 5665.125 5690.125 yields 0.95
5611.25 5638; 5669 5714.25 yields 1.04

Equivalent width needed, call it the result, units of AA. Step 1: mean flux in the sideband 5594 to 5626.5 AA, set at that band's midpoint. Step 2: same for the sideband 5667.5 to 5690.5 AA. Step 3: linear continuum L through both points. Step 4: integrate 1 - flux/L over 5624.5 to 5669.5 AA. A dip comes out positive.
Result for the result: -2.64 AA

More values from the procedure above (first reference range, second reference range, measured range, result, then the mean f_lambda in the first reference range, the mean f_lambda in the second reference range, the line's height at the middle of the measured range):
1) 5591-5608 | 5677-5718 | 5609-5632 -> 0.9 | 7.21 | 7.17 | 7.2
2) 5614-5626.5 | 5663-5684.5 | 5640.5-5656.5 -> -1.5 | 7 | 6.64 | 6.81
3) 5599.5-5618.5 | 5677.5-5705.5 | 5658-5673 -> 0.1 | 6.97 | 6.96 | 6.96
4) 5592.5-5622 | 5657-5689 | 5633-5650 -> -1.2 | 7.05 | 6.78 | 6.91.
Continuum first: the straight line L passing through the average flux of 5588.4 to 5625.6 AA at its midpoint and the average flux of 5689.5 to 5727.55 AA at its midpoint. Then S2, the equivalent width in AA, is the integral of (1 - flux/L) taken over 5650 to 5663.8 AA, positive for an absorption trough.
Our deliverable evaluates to -0.58 AA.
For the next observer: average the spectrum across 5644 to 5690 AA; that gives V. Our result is 6.97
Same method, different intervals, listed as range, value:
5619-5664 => 7.28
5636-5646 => 7.51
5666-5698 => 6.79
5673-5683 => 6.48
